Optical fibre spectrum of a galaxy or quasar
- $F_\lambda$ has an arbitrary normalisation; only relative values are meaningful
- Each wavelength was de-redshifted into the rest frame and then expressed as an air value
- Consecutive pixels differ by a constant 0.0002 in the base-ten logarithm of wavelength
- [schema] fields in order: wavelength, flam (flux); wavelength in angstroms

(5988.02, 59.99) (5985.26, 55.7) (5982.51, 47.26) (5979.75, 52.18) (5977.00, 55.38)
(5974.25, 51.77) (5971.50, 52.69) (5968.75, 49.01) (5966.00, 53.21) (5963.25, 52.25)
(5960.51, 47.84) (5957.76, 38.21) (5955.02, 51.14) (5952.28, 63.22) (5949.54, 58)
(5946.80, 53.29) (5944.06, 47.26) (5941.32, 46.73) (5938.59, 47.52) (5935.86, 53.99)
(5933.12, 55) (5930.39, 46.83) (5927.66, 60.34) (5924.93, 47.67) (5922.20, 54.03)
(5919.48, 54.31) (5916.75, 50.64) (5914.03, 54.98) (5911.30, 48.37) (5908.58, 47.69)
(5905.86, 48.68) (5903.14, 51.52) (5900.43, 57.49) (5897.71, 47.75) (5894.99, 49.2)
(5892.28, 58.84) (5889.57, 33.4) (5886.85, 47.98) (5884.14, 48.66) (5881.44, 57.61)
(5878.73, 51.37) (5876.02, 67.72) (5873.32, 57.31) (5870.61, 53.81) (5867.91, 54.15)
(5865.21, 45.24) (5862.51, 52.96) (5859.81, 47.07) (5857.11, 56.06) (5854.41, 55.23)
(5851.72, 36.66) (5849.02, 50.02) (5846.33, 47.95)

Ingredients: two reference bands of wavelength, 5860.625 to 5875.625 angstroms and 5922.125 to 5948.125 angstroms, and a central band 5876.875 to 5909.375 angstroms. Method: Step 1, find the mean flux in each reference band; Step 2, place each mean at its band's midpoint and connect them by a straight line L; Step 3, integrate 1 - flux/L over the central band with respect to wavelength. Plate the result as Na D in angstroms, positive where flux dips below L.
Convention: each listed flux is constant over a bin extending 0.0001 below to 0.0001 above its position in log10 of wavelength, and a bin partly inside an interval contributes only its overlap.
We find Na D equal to 1.4 angstroms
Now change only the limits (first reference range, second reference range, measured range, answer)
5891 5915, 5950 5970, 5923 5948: 0.1 angstroms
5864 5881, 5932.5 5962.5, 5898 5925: 0.7 angstroms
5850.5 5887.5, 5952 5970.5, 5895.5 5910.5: 0.3 angstroms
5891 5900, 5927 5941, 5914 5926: 0.0 angstroms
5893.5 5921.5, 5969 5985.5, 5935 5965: 0.5 angstroms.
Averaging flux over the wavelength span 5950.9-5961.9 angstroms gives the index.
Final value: 50.1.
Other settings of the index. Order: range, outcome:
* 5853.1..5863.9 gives 52.8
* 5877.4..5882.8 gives 54.6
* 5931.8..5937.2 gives 54.4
